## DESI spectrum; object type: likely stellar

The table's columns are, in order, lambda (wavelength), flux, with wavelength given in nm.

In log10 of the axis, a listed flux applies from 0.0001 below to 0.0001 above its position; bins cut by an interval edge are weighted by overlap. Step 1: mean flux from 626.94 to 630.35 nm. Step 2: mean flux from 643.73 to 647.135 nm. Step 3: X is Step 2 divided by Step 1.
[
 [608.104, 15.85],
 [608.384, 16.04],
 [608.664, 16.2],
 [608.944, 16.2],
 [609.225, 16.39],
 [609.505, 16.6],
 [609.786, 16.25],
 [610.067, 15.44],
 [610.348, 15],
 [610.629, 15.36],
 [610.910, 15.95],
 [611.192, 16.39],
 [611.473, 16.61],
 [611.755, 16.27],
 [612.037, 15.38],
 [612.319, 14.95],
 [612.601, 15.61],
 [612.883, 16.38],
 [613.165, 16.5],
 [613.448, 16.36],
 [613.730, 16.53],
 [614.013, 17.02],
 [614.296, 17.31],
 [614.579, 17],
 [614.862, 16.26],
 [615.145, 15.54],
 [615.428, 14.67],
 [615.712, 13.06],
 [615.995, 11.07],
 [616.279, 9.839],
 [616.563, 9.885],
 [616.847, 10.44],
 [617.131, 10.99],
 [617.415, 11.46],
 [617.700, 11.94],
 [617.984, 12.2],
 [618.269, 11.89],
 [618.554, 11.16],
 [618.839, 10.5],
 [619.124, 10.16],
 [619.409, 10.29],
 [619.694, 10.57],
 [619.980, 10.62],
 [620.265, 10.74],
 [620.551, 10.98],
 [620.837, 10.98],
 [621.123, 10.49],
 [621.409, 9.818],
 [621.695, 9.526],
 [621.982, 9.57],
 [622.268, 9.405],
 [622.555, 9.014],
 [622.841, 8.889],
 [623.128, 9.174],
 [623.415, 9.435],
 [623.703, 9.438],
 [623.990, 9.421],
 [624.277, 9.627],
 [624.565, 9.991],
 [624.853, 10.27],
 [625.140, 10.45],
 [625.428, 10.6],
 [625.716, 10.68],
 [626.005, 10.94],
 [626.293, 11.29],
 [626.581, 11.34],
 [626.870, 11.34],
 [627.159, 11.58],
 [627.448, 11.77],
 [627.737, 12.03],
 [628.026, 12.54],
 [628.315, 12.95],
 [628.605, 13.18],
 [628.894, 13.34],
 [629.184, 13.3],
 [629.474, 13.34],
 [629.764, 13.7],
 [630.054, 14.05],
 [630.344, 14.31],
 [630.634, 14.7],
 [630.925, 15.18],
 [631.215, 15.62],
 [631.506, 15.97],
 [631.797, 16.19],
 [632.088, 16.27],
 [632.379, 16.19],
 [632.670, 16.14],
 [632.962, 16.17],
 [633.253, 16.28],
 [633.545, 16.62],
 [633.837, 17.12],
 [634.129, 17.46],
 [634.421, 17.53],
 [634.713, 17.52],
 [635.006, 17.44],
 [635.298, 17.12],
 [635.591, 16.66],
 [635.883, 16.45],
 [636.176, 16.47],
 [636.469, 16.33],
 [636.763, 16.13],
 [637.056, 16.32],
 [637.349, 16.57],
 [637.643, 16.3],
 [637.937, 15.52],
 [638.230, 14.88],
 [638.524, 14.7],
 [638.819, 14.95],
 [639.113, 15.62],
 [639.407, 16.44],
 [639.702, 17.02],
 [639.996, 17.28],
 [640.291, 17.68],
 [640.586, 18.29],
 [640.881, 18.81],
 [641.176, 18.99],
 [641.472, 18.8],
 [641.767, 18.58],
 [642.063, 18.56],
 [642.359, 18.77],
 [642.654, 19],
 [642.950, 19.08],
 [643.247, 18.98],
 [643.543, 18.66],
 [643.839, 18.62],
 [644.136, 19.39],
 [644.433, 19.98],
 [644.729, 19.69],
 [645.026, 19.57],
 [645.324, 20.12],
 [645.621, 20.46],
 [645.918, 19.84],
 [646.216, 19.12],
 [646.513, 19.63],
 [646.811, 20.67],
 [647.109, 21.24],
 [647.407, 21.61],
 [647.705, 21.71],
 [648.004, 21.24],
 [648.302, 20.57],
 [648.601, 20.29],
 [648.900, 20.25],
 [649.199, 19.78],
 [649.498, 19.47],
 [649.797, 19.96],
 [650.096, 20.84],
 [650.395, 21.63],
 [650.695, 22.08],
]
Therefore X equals 1.5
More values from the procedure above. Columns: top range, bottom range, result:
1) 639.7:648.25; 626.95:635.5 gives 1.29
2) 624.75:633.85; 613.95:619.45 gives 1.08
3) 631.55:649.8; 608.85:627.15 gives 1.44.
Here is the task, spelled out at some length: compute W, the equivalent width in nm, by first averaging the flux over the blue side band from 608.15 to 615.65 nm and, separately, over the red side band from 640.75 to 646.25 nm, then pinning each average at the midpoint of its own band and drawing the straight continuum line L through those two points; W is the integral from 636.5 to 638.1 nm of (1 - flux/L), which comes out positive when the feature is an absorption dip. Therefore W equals 0.21 nm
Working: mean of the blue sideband 16.1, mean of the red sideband 19.2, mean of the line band 16.2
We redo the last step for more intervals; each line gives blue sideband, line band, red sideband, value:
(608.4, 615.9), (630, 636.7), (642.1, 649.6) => 0.78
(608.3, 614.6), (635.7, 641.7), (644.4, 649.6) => 0.82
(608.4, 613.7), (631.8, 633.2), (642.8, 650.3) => 0.17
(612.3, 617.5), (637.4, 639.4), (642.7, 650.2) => 0.33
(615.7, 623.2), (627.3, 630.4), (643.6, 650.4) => 0.16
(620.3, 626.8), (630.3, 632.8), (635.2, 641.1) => -0.38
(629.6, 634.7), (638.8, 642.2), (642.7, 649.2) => 0.13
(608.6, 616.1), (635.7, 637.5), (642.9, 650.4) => 0.23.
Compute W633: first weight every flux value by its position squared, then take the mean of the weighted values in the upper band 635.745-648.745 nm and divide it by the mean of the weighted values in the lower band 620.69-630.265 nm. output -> 1.76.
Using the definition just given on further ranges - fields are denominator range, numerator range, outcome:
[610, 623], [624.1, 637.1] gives 1.16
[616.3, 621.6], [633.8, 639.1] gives 1.60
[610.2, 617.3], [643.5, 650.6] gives 1.52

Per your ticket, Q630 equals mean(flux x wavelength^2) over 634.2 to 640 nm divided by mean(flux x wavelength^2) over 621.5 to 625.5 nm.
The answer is 1.78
